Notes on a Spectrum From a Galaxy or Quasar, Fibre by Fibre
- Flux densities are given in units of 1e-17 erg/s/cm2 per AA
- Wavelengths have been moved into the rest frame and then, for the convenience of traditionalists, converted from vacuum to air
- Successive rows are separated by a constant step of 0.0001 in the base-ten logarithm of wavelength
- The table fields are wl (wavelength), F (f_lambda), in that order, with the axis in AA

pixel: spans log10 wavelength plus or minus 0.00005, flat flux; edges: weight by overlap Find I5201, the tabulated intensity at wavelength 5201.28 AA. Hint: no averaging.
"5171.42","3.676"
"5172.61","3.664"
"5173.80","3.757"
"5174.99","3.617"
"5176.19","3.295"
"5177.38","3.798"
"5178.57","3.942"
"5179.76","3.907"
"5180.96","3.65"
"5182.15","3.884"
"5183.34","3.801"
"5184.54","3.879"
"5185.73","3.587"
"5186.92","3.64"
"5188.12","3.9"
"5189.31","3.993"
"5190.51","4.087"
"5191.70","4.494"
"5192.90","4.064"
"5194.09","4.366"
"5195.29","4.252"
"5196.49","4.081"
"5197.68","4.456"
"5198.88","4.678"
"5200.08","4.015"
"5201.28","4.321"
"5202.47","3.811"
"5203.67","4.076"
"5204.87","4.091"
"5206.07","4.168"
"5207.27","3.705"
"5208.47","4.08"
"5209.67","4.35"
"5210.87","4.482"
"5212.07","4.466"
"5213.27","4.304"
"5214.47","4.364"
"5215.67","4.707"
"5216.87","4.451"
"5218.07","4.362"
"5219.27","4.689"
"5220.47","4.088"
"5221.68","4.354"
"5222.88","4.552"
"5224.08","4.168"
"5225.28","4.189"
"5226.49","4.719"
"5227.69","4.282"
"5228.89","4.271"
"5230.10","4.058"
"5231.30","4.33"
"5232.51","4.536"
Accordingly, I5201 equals 4.321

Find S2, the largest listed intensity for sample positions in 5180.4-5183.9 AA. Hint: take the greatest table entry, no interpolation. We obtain 3.884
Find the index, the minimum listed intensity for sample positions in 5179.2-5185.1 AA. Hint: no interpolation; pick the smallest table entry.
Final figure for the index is 3.65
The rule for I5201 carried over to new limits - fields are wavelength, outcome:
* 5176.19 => 3.295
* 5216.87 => 4.451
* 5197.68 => 4.456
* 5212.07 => 4.466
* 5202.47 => 3.811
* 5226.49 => 4.719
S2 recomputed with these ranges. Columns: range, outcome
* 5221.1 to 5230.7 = 4.719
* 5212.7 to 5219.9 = 4.707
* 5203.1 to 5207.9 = 4.168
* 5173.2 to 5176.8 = 3.757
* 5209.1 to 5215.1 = 4.482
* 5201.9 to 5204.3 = 4.076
